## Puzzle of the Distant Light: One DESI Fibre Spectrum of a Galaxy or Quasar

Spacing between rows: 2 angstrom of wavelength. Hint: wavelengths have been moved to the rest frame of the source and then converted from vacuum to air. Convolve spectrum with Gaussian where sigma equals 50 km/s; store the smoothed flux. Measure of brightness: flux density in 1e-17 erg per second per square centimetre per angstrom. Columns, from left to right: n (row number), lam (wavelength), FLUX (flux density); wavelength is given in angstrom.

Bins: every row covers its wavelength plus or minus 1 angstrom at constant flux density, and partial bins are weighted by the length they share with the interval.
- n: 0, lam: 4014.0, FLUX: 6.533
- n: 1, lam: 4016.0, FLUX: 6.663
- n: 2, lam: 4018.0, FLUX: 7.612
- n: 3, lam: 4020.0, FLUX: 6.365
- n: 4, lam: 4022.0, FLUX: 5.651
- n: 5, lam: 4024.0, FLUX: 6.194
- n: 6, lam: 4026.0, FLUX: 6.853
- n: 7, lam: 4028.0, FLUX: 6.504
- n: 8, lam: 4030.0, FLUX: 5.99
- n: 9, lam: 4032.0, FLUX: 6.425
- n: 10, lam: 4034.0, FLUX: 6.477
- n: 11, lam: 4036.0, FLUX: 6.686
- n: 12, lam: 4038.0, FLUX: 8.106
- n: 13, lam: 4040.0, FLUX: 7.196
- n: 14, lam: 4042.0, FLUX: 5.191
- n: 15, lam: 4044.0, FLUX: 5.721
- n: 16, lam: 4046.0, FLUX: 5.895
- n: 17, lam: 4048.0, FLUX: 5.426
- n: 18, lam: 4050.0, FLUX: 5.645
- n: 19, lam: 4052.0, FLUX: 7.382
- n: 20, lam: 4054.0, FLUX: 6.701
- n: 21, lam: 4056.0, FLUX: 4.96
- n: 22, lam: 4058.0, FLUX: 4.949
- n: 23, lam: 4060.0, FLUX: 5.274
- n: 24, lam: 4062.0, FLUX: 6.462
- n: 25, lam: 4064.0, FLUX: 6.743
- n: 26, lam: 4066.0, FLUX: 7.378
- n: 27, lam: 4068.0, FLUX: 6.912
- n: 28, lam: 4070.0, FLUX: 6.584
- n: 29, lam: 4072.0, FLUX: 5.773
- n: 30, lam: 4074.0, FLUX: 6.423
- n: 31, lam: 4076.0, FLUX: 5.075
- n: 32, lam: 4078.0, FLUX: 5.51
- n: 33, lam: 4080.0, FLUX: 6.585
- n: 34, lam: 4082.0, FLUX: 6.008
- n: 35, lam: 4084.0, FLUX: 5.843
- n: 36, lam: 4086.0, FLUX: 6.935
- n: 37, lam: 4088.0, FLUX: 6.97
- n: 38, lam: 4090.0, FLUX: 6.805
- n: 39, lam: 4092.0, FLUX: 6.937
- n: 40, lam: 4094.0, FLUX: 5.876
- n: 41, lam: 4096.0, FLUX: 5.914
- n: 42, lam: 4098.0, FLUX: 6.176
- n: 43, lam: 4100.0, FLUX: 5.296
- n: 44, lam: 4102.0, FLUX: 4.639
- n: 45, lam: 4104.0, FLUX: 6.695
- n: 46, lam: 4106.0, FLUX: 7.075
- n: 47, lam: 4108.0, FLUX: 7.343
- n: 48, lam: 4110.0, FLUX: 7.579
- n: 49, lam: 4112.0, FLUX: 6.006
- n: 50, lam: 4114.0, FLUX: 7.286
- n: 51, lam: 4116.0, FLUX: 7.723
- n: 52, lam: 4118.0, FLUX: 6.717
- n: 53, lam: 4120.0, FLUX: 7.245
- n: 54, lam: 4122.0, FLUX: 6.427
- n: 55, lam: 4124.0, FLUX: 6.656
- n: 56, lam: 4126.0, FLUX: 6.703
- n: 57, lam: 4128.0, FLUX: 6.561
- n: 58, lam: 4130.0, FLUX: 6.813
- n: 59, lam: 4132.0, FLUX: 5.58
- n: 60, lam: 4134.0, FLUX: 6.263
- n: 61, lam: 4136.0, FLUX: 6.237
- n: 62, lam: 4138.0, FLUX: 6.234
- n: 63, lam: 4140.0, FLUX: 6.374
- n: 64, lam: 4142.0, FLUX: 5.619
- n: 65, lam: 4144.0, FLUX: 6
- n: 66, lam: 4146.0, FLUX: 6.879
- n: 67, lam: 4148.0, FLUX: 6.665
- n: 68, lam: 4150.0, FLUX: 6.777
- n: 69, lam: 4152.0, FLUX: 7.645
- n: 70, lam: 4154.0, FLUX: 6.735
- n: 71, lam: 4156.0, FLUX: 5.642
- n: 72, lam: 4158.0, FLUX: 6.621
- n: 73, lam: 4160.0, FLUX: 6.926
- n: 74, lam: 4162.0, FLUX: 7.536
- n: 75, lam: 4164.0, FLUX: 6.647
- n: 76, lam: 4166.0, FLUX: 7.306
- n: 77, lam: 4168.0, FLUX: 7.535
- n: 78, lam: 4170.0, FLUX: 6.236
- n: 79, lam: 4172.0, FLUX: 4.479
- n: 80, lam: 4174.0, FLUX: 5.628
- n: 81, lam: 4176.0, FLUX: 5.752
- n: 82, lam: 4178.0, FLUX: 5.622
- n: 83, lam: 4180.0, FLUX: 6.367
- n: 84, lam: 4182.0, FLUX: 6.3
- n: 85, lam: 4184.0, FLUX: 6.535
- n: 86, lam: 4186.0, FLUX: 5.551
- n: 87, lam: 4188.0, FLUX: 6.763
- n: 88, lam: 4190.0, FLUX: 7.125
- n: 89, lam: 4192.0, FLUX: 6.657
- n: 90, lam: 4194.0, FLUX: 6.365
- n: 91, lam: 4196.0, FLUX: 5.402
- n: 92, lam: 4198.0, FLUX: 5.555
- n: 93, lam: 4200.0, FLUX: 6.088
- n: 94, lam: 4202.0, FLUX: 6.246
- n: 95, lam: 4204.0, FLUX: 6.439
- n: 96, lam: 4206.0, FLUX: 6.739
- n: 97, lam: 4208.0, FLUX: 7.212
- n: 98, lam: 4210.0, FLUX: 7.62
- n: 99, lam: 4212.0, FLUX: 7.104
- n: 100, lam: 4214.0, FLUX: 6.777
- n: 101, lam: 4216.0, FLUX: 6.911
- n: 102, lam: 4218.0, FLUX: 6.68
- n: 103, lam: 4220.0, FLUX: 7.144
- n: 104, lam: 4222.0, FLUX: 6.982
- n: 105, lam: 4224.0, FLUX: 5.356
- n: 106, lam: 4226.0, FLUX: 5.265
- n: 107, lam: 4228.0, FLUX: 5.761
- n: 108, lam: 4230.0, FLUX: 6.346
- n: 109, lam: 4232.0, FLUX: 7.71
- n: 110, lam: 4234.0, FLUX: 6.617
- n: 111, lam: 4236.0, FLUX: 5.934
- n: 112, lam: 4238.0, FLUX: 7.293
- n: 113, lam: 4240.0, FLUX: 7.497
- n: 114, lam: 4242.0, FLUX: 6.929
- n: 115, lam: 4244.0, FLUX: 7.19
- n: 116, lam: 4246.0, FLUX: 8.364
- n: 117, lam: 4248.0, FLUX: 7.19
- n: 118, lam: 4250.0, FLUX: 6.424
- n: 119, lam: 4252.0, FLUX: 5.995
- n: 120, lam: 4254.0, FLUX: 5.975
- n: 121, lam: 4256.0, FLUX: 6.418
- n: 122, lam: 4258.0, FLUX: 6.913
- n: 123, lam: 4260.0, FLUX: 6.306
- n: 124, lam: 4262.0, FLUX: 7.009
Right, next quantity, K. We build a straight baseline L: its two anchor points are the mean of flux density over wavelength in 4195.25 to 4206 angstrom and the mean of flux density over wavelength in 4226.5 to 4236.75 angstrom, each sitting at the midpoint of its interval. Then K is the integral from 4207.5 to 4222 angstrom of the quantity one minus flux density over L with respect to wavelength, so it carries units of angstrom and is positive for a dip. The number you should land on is -2.0 angstrom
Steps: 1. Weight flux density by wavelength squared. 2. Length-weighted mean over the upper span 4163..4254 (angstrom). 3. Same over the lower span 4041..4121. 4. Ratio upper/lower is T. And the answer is 1.1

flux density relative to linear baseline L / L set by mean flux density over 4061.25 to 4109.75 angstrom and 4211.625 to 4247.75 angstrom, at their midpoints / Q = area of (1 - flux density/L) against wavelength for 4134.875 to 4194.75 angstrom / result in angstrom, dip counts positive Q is 1.43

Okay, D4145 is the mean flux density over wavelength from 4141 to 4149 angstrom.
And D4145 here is 6.29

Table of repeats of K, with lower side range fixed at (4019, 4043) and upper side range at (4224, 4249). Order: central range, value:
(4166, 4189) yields 1.95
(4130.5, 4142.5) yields 0.96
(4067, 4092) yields 0.89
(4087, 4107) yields 1.01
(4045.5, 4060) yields 1.54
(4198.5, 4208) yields 0.44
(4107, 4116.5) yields -0.82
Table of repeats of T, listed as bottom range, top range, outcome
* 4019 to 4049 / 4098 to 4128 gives 1.10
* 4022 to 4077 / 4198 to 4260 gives 1.17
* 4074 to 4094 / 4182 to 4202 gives 1.04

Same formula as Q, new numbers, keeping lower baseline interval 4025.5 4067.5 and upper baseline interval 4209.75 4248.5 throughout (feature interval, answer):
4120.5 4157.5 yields 0.6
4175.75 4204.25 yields 2.2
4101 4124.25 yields -1.1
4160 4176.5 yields 0.5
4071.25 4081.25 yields 0.8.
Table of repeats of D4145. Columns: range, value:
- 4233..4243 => 6.85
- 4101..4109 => 6.44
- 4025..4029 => 6.68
